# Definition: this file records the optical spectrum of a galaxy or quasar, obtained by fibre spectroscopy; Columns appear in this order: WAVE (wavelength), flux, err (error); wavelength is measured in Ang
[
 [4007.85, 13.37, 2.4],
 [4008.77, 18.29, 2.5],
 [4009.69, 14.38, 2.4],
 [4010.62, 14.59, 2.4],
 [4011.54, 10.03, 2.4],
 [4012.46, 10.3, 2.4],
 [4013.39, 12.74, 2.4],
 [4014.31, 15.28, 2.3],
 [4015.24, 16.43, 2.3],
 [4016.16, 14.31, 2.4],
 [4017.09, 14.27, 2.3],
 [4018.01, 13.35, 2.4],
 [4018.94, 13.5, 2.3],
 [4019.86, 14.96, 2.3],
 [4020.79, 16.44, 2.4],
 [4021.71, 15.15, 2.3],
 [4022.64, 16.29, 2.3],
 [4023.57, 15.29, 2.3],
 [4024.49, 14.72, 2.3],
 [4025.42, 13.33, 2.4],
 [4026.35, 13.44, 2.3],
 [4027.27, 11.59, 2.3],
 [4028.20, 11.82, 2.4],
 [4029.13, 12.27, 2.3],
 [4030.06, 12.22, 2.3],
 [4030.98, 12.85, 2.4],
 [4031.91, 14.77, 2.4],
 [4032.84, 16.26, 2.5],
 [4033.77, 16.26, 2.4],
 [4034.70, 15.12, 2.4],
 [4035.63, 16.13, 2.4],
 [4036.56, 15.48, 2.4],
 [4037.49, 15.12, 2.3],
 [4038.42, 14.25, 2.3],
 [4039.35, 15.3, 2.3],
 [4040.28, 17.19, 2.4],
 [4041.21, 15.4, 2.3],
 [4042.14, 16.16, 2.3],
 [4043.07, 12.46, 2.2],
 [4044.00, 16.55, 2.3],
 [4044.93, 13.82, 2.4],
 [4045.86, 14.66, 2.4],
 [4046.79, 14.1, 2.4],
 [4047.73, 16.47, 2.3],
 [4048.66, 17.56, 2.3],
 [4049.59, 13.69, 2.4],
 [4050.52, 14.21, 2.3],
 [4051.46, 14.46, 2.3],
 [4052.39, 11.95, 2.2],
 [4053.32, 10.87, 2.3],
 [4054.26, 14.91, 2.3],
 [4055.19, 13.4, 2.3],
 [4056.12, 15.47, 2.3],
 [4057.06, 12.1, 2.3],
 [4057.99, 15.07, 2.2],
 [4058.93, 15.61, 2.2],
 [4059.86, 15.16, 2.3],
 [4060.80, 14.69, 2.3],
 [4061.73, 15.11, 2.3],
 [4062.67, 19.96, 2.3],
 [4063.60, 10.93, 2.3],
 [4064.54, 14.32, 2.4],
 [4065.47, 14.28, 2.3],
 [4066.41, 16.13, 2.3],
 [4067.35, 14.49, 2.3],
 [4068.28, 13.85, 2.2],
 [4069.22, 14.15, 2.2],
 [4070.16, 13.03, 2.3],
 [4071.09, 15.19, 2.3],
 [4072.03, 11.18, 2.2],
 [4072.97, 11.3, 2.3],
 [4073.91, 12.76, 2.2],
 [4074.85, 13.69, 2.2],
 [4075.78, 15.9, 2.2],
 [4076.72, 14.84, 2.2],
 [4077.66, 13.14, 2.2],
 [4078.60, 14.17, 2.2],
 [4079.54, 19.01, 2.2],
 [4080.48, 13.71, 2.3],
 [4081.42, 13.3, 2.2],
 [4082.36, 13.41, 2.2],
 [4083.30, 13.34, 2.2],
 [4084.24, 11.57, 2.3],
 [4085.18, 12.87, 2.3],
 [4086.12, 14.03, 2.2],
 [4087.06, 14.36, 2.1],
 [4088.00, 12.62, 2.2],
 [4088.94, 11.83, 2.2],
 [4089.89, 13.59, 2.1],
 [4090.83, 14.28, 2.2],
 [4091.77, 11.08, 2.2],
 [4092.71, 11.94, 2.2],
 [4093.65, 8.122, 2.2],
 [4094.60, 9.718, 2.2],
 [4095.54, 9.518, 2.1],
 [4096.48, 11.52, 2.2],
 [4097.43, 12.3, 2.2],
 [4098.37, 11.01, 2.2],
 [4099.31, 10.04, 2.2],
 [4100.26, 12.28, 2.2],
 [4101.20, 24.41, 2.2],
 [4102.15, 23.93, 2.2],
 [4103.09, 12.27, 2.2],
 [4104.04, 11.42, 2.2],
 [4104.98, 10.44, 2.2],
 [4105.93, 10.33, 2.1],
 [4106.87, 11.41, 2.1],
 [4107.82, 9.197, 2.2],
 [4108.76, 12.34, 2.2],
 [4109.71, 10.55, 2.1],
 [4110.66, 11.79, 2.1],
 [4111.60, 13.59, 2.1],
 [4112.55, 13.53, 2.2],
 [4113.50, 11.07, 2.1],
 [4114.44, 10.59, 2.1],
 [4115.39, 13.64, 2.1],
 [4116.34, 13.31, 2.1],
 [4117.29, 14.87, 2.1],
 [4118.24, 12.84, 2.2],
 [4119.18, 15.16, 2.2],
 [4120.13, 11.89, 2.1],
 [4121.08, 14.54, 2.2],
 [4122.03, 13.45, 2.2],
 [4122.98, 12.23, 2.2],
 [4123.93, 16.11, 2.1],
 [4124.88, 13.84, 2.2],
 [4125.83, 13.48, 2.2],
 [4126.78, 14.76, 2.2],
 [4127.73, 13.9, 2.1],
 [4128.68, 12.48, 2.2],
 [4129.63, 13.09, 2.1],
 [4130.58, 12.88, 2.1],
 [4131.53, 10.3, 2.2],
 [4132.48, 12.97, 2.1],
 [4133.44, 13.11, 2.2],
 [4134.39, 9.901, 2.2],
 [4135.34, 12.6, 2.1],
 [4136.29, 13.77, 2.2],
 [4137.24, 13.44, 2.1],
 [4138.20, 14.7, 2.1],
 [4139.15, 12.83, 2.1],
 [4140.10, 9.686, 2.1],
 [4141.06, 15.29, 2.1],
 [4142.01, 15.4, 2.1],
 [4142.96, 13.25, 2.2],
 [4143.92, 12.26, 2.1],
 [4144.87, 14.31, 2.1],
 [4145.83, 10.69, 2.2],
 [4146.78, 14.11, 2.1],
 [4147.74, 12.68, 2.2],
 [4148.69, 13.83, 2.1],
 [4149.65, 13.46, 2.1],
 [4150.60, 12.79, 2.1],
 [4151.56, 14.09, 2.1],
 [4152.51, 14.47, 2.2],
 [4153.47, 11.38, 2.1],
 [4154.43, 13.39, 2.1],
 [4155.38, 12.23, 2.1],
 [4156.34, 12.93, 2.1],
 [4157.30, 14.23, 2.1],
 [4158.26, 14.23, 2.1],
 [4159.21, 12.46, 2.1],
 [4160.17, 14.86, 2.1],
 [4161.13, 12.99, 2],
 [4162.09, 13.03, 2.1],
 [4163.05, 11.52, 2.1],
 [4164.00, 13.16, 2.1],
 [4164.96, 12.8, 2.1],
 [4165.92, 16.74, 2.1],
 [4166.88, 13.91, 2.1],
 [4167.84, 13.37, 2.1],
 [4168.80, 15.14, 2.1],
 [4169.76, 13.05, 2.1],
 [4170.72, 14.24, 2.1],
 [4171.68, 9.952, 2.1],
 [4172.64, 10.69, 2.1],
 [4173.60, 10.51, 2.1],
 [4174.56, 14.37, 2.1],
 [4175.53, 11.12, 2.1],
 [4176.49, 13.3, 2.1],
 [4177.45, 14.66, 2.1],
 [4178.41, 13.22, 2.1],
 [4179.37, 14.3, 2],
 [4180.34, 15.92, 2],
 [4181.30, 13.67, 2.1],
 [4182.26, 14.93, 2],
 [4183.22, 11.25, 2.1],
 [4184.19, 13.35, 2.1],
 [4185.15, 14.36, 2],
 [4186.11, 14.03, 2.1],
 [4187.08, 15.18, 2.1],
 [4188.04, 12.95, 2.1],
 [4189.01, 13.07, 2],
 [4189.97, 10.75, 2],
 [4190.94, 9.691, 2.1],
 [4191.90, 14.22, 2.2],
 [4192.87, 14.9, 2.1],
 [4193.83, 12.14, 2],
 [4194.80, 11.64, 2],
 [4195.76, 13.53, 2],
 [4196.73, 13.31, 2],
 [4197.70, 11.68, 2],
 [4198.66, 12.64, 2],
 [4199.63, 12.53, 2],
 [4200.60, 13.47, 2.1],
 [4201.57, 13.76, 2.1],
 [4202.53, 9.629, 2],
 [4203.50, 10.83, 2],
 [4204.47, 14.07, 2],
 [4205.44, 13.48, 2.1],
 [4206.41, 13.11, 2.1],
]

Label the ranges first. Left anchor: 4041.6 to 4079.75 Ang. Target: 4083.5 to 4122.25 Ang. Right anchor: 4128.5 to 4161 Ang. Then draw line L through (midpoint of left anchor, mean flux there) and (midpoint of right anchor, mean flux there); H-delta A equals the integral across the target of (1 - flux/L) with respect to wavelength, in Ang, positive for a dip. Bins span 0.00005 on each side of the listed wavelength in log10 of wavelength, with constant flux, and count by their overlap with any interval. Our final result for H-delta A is 3.0 Ang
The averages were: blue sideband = 14.4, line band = 12.7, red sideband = 13.1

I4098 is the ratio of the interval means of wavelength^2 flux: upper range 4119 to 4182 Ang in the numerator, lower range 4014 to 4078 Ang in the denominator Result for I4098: 0.97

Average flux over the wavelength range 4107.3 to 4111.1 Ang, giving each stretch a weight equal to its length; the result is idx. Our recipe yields 11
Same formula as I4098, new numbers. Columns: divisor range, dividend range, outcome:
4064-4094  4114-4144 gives 1.00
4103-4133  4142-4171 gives 1.08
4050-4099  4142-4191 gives 1.03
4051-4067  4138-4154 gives 0.96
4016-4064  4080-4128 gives 0.91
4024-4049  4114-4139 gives 0.94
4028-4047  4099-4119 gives 0.92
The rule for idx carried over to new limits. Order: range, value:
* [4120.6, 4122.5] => 14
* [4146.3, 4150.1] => 13.5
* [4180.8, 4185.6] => 13.5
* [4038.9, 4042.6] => 16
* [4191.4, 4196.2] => 13.3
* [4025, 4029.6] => 12.5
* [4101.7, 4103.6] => 17.9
